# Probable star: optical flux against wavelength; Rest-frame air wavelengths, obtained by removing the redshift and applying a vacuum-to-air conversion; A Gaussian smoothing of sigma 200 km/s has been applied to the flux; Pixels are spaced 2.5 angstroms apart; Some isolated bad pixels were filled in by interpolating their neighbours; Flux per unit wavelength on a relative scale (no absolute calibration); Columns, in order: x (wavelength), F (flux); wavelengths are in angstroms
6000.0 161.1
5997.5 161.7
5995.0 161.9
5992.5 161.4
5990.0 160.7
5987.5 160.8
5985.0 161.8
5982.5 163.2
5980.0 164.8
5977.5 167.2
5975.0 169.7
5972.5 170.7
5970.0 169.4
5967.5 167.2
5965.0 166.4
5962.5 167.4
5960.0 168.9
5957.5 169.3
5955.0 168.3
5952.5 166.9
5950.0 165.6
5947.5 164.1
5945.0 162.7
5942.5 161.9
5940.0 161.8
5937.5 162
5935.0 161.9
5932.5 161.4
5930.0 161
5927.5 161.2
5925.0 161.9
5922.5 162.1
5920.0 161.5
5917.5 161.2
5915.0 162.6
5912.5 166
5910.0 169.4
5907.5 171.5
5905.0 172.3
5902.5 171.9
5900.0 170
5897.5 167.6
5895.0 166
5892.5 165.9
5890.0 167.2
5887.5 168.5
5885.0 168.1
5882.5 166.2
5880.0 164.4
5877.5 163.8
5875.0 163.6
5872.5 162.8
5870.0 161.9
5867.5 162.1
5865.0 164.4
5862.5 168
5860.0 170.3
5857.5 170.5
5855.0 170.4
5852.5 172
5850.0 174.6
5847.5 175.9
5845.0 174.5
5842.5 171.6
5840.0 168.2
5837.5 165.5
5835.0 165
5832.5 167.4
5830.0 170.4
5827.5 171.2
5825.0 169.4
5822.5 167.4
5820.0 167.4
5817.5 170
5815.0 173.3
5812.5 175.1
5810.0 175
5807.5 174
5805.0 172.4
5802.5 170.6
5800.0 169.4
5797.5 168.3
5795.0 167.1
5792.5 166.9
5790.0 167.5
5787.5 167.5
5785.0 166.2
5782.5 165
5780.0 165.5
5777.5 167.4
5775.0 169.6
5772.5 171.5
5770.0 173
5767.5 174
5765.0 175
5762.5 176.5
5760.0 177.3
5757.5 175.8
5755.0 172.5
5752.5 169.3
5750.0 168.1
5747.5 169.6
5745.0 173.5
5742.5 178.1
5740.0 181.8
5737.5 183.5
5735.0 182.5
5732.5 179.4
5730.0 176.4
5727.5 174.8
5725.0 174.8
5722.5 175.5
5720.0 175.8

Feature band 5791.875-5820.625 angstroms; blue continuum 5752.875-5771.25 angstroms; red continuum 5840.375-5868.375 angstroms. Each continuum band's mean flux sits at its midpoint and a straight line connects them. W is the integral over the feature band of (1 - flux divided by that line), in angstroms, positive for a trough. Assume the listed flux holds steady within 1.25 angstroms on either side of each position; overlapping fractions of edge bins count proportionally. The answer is 0.28 angstroms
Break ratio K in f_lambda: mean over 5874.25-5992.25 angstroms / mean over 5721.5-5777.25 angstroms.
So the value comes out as 0.95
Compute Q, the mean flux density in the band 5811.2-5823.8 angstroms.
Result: 171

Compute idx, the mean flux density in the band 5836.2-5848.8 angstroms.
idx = 171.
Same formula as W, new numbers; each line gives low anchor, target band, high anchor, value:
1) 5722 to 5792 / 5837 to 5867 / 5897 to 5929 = -0.28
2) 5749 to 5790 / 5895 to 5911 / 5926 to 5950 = -0.60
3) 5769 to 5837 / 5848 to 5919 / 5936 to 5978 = 0.20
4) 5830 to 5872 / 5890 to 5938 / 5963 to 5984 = 0.80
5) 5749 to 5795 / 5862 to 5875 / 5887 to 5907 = 0.43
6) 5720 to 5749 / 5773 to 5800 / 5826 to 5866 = 1.01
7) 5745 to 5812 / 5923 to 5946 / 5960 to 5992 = 0.70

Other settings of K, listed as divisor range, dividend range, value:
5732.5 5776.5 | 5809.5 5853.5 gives 0.98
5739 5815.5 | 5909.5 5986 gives 0.96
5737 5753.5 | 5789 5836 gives 0.97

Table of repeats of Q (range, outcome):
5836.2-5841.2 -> 167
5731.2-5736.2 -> 181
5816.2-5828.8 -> 169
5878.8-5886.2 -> 166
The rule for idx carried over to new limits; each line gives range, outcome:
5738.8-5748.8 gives 176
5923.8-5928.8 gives 162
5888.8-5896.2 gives 166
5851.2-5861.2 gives 171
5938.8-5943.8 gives 162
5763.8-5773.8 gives 173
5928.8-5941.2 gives 162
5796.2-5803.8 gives 169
